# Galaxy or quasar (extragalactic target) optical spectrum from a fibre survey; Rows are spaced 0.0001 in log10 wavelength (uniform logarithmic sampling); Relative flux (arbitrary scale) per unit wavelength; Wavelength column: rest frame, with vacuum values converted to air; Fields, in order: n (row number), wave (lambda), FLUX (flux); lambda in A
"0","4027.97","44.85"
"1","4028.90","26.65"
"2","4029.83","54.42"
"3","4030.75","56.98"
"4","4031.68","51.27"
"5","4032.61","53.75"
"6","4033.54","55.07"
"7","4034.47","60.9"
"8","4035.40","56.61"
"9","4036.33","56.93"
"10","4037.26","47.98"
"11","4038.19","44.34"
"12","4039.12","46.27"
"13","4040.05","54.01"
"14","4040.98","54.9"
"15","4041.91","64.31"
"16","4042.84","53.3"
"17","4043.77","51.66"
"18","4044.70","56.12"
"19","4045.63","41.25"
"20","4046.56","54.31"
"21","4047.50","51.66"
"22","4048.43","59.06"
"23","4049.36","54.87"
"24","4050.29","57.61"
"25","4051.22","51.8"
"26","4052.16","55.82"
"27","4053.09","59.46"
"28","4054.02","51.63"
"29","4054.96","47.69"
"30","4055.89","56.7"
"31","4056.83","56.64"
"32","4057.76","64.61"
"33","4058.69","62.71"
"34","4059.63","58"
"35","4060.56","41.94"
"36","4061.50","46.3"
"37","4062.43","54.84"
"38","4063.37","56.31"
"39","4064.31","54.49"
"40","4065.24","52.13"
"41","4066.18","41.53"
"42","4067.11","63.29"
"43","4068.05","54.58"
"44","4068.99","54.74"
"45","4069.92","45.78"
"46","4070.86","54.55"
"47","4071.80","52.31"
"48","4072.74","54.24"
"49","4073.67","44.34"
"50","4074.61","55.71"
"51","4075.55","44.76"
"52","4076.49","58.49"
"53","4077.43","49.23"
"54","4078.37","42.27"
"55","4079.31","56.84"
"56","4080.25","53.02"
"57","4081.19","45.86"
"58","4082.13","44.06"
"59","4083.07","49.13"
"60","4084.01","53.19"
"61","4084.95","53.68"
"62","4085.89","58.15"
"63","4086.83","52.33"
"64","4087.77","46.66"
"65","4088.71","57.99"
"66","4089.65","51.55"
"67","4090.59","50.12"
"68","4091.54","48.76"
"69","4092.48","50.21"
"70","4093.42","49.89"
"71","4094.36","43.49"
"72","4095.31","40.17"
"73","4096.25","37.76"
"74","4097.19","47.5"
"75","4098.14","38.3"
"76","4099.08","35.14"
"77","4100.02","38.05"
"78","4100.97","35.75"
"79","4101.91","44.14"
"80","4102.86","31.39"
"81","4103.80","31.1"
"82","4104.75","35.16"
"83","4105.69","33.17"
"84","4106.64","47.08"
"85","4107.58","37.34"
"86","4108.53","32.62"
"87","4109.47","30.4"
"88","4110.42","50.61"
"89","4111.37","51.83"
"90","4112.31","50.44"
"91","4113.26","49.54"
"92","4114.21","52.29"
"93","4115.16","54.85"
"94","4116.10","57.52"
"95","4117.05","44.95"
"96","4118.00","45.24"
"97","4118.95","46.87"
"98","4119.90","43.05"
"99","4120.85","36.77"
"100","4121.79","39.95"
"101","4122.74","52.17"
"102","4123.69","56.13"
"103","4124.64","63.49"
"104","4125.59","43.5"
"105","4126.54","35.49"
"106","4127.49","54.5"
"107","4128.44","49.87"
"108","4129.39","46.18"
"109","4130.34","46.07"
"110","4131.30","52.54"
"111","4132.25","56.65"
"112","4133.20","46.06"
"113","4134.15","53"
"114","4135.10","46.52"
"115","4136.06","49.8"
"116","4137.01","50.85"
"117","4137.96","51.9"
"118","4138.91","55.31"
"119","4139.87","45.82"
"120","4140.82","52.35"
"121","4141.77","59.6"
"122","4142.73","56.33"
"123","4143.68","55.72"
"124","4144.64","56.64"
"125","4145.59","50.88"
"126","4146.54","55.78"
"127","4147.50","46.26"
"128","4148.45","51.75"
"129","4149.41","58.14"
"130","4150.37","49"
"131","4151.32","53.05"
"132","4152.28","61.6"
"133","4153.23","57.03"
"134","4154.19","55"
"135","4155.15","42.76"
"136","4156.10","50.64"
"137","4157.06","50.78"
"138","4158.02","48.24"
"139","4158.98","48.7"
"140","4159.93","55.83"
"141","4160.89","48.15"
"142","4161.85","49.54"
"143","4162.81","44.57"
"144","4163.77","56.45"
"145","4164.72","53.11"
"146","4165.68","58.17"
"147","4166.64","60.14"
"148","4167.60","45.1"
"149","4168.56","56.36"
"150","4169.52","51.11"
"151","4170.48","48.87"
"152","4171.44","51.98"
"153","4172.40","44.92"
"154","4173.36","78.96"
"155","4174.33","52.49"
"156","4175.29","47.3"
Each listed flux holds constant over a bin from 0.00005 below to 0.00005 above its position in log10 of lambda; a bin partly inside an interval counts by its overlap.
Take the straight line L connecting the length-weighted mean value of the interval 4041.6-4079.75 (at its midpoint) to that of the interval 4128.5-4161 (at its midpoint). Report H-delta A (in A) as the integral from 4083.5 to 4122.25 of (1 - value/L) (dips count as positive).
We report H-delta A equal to 5.8 A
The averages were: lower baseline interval 53.3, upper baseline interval 51.9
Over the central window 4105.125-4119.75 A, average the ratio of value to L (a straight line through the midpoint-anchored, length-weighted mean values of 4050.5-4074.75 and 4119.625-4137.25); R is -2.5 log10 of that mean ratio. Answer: 0.10 mag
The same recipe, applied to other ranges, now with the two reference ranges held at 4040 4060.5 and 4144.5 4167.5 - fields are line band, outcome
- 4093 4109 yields 0.359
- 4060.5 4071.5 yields 0.055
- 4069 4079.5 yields 0.077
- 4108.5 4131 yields 0.124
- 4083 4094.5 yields 0.055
